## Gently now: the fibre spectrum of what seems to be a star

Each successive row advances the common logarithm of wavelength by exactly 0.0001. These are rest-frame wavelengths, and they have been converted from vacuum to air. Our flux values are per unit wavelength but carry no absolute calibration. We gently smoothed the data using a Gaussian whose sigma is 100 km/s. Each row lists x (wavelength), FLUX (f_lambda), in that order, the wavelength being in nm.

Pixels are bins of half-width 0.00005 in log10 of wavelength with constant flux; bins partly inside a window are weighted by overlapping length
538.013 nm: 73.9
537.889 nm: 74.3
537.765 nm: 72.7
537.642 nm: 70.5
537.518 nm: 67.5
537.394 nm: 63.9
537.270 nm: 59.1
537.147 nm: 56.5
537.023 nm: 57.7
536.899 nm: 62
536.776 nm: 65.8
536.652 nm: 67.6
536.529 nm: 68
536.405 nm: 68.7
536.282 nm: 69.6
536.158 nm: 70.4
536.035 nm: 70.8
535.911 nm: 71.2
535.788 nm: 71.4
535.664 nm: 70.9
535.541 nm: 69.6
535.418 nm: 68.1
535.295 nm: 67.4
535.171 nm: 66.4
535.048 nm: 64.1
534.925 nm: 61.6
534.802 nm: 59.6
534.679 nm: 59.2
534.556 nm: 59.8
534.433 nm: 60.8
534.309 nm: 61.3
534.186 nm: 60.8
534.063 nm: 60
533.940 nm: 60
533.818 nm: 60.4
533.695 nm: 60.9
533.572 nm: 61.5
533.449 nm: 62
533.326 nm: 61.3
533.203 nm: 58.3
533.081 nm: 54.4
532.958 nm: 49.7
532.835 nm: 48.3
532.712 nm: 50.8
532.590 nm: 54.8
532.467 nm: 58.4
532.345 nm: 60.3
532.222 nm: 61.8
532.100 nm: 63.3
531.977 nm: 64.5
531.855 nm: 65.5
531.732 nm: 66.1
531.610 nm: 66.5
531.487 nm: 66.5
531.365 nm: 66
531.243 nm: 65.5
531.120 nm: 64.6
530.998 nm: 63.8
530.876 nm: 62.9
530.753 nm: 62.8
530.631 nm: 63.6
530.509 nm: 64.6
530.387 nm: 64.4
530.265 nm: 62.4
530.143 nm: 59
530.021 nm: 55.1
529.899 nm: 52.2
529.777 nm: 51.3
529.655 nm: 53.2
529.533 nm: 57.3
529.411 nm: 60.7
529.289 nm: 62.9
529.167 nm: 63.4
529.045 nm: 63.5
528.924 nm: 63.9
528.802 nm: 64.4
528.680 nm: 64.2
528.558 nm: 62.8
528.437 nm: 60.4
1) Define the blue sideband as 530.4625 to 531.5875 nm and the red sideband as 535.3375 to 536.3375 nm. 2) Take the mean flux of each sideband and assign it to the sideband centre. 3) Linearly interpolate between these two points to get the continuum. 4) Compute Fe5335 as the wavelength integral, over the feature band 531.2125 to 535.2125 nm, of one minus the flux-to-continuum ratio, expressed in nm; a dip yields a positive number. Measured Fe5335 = 0.39 nm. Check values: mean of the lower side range 64.5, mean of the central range 60.6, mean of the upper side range 70.2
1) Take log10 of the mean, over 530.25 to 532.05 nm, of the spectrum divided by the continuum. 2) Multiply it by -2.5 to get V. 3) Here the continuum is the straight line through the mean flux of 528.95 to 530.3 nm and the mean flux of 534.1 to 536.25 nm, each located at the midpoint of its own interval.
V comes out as -0.08 mag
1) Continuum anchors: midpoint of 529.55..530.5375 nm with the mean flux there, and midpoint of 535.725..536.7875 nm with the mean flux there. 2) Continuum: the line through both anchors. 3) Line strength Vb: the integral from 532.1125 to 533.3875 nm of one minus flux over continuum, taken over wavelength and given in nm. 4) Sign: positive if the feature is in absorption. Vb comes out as 0.134 nm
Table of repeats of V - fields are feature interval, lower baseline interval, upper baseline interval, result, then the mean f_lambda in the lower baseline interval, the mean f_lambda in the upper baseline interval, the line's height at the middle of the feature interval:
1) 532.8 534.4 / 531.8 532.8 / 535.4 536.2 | 0.091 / 59.6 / 70.5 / 63.7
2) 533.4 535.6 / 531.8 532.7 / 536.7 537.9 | 0.001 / 60.7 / 64.6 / 62.5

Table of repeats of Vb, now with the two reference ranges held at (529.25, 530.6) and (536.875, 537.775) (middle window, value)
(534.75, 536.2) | -0.13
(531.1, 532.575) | -0.10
